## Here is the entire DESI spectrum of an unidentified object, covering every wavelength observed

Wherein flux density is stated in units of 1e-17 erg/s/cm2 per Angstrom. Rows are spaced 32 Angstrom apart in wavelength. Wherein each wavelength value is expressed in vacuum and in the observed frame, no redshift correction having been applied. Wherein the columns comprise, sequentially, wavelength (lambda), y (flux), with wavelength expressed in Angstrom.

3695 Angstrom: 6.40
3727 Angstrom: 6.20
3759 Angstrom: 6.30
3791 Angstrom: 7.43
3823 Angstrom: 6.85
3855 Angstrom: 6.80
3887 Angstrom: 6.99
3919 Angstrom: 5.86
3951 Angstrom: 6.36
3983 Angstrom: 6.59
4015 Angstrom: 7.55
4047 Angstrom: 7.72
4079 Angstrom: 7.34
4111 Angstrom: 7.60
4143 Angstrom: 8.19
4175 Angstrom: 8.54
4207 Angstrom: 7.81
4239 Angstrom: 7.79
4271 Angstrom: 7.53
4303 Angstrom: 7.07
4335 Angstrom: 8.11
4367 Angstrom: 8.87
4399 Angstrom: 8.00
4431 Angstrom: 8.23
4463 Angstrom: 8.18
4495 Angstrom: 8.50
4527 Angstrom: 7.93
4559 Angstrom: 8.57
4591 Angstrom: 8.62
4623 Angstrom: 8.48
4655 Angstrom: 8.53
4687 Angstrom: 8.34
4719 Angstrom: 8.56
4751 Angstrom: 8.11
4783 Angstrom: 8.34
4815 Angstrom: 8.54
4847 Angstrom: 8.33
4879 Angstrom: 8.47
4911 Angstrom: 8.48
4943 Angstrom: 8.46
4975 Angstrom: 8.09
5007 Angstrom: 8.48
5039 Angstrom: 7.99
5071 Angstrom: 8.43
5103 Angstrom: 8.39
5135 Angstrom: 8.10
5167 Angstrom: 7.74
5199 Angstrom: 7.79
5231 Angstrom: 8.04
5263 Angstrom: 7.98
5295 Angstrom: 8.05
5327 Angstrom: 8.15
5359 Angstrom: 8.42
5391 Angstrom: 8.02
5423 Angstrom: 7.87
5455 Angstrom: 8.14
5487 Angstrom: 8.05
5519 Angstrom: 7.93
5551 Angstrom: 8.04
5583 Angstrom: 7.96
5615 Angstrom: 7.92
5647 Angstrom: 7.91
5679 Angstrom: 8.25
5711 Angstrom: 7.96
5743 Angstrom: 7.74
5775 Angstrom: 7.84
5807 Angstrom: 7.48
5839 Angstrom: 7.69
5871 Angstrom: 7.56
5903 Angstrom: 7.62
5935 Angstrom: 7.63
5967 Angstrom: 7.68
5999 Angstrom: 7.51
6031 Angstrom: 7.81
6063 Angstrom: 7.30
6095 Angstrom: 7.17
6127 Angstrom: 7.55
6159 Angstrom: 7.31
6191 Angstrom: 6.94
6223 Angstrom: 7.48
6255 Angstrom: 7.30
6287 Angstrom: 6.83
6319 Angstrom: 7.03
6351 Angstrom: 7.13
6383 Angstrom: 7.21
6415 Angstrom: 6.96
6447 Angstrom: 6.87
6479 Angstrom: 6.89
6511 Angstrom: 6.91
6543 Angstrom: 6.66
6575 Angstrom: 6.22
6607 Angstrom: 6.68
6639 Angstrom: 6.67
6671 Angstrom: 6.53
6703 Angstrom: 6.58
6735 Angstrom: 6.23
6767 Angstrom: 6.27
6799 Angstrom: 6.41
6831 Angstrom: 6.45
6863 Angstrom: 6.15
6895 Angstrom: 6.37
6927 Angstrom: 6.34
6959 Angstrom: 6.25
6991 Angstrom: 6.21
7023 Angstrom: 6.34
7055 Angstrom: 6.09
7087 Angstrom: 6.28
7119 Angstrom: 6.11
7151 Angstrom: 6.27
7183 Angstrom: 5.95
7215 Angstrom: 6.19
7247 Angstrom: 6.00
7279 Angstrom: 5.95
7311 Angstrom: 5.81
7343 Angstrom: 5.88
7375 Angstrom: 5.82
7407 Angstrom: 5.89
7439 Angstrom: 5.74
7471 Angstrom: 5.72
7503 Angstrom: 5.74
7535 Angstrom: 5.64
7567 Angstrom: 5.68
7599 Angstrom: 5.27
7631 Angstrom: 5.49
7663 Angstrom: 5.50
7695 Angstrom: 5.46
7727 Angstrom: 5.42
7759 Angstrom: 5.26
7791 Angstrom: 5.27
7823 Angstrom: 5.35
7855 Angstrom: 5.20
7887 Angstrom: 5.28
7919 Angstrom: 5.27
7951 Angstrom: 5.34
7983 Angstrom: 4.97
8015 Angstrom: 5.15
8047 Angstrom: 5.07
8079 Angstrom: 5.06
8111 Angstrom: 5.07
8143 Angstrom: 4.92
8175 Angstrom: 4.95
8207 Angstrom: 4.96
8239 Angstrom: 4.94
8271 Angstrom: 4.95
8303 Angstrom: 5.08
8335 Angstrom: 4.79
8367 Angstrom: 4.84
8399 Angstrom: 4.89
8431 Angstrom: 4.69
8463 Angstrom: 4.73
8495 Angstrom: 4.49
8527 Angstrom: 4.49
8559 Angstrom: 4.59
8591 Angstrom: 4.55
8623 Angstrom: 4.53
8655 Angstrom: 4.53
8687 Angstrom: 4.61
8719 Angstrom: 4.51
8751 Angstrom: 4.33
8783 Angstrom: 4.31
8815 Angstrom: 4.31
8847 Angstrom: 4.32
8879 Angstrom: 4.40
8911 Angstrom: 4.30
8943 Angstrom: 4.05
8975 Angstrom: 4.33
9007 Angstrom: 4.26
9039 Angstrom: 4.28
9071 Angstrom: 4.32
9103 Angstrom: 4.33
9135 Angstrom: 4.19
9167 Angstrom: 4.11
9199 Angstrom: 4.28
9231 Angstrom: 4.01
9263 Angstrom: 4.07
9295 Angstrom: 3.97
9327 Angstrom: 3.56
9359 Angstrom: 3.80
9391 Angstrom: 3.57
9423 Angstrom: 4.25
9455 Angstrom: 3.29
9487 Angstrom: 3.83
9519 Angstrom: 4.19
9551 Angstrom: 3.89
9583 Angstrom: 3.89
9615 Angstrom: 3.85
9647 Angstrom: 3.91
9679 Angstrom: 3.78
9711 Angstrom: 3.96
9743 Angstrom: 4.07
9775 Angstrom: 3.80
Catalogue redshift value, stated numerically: 0.000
